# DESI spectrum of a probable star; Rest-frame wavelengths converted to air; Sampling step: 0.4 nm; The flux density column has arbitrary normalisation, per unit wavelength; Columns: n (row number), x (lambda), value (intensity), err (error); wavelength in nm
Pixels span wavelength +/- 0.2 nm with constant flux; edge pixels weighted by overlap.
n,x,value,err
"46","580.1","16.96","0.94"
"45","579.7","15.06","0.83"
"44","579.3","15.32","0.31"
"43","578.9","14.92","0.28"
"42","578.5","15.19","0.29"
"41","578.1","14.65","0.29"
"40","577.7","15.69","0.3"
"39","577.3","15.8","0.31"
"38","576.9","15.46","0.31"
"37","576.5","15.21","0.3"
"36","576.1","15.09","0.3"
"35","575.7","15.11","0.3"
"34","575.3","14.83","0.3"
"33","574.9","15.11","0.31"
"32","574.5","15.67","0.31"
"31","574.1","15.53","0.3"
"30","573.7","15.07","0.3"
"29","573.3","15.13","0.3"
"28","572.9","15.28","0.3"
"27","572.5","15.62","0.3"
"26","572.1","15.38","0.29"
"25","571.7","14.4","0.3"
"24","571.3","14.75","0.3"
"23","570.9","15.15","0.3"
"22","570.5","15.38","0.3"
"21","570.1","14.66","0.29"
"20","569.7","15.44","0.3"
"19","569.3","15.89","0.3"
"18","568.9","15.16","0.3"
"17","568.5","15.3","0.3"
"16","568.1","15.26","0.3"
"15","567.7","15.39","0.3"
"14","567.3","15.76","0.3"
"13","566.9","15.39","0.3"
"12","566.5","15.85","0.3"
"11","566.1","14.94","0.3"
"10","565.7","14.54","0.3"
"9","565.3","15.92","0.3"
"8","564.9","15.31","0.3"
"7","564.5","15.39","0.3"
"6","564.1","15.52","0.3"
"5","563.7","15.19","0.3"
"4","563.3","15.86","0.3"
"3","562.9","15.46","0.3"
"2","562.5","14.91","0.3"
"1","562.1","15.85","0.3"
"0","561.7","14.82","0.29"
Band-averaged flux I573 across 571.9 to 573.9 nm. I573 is 15.3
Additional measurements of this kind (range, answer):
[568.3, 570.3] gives 15.3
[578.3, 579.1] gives 15.1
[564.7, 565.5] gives 15.6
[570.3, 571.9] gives 14.9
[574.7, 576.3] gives 15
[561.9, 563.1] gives 15.4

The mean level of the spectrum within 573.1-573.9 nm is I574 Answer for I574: 15.1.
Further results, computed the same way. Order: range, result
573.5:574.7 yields 15.4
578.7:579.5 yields 15.1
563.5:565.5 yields 15.5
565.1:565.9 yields 15.2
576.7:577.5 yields 15.6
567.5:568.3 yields 15.3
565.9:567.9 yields 15.5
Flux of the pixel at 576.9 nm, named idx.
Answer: 15.46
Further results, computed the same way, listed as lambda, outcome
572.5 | 15.62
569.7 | 15.44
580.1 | 16.96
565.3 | 15.92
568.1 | 15.26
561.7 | 14.82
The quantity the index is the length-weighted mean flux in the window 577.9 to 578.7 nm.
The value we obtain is 14.9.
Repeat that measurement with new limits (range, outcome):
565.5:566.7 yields 15.1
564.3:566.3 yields 15.2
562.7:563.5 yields 15.7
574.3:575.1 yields 15.4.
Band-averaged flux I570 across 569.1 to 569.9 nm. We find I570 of 15.7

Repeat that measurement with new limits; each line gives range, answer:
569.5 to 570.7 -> 15.2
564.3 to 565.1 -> 15.4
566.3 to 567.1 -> 15.6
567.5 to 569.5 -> 15.4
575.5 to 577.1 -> 15.2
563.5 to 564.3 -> 15.4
